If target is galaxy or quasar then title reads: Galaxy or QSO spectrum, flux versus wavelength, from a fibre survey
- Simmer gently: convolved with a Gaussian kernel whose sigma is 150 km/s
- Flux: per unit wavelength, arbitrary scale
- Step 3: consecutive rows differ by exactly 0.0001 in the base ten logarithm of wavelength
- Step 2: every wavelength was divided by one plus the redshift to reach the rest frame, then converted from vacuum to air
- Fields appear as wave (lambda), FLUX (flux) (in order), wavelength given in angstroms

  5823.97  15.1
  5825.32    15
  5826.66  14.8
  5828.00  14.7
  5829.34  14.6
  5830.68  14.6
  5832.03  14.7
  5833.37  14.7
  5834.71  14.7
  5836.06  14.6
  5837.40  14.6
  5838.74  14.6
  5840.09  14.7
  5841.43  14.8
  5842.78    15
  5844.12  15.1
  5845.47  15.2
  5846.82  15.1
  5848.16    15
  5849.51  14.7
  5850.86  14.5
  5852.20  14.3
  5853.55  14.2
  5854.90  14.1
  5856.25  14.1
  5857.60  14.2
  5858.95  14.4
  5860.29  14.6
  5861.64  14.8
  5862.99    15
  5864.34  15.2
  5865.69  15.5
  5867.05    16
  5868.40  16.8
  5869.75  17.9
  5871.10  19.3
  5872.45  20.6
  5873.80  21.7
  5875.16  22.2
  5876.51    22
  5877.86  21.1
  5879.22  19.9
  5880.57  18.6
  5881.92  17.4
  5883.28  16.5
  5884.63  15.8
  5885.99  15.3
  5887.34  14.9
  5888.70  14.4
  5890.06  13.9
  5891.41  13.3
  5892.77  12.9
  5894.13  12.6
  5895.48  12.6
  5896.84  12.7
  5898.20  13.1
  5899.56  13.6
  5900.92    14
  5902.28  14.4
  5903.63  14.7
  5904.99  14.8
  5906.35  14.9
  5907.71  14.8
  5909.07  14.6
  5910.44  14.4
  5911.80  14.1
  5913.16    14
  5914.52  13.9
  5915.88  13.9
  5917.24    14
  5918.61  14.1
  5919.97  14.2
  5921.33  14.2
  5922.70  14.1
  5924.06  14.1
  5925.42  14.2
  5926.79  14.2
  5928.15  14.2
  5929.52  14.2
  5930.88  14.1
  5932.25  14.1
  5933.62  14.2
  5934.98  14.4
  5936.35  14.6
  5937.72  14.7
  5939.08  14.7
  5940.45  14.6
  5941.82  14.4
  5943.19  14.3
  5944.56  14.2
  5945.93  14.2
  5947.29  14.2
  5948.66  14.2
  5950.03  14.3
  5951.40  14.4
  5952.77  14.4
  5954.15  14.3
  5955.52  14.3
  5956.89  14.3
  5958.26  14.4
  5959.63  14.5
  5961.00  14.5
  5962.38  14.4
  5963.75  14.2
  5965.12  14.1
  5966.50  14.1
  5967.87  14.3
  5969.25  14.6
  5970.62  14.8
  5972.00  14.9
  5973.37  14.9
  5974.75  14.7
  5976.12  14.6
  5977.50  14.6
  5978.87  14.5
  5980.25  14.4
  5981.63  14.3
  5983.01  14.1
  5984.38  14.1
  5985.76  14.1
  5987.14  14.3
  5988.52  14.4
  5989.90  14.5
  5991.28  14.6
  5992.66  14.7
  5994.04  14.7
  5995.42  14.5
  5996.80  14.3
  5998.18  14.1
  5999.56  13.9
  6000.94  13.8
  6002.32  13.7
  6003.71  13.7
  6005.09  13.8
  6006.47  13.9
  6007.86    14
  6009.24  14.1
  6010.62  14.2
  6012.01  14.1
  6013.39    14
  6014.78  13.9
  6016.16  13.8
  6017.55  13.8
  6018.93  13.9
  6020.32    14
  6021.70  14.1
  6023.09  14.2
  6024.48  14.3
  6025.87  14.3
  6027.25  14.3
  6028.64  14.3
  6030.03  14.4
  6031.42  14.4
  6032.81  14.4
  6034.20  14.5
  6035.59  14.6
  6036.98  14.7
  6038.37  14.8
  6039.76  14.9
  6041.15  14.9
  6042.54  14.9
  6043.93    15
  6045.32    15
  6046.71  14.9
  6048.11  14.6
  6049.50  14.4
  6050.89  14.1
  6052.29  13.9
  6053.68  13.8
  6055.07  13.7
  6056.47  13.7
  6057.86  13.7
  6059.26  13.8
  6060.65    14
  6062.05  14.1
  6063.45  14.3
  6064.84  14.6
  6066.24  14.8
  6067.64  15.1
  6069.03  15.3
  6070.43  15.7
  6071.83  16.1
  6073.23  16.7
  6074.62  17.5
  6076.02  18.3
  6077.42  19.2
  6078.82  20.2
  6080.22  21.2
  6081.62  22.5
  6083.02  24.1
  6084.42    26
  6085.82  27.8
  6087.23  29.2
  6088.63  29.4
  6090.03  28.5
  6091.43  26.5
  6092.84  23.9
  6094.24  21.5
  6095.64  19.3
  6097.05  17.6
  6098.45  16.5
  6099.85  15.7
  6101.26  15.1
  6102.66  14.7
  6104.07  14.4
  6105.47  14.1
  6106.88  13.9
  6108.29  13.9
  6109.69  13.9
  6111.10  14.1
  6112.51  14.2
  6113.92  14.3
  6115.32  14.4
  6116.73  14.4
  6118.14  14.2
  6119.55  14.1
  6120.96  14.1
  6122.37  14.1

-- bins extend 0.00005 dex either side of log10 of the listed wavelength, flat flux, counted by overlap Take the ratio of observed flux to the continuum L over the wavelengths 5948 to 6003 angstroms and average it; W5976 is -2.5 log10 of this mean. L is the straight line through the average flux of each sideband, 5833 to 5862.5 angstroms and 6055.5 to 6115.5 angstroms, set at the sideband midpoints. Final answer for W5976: 0.147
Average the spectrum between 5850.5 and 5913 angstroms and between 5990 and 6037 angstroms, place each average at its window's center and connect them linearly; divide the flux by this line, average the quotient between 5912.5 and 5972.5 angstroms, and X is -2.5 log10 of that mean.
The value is 0.05 mag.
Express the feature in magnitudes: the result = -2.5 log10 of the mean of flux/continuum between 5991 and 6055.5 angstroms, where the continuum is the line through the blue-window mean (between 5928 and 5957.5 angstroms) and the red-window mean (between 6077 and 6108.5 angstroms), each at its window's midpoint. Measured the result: 0.237 mag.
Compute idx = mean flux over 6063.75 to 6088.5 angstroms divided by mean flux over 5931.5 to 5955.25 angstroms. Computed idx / 1.38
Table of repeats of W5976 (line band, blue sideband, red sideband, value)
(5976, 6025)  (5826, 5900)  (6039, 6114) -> 0.18 mag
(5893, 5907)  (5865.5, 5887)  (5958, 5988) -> 0.27 mag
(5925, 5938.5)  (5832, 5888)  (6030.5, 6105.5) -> 0.16 mag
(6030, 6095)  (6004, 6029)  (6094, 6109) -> -0.16 mag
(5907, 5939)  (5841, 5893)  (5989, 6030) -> 0.08 mag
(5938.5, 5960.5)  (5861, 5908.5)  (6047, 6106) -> 0.17 mag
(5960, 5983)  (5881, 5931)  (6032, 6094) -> 0.09 mag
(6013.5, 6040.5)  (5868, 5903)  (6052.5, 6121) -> 0.20 mag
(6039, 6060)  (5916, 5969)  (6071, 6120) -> 0.21 mag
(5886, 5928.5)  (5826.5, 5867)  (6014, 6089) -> 0.09 mag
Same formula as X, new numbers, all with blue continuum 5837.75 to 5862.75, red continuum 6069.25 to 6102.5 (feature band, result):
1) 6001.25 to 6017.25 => 0.336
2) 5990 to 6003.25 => 0.290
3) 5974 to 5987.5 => 0.256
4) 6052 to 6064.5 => 0.410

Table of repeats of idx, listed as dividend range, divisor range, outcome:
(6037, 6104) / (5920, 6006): 1.24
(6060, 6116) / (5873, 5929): 1.20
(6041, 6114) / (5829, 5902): 1.12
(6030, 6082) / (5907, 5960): 1.08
